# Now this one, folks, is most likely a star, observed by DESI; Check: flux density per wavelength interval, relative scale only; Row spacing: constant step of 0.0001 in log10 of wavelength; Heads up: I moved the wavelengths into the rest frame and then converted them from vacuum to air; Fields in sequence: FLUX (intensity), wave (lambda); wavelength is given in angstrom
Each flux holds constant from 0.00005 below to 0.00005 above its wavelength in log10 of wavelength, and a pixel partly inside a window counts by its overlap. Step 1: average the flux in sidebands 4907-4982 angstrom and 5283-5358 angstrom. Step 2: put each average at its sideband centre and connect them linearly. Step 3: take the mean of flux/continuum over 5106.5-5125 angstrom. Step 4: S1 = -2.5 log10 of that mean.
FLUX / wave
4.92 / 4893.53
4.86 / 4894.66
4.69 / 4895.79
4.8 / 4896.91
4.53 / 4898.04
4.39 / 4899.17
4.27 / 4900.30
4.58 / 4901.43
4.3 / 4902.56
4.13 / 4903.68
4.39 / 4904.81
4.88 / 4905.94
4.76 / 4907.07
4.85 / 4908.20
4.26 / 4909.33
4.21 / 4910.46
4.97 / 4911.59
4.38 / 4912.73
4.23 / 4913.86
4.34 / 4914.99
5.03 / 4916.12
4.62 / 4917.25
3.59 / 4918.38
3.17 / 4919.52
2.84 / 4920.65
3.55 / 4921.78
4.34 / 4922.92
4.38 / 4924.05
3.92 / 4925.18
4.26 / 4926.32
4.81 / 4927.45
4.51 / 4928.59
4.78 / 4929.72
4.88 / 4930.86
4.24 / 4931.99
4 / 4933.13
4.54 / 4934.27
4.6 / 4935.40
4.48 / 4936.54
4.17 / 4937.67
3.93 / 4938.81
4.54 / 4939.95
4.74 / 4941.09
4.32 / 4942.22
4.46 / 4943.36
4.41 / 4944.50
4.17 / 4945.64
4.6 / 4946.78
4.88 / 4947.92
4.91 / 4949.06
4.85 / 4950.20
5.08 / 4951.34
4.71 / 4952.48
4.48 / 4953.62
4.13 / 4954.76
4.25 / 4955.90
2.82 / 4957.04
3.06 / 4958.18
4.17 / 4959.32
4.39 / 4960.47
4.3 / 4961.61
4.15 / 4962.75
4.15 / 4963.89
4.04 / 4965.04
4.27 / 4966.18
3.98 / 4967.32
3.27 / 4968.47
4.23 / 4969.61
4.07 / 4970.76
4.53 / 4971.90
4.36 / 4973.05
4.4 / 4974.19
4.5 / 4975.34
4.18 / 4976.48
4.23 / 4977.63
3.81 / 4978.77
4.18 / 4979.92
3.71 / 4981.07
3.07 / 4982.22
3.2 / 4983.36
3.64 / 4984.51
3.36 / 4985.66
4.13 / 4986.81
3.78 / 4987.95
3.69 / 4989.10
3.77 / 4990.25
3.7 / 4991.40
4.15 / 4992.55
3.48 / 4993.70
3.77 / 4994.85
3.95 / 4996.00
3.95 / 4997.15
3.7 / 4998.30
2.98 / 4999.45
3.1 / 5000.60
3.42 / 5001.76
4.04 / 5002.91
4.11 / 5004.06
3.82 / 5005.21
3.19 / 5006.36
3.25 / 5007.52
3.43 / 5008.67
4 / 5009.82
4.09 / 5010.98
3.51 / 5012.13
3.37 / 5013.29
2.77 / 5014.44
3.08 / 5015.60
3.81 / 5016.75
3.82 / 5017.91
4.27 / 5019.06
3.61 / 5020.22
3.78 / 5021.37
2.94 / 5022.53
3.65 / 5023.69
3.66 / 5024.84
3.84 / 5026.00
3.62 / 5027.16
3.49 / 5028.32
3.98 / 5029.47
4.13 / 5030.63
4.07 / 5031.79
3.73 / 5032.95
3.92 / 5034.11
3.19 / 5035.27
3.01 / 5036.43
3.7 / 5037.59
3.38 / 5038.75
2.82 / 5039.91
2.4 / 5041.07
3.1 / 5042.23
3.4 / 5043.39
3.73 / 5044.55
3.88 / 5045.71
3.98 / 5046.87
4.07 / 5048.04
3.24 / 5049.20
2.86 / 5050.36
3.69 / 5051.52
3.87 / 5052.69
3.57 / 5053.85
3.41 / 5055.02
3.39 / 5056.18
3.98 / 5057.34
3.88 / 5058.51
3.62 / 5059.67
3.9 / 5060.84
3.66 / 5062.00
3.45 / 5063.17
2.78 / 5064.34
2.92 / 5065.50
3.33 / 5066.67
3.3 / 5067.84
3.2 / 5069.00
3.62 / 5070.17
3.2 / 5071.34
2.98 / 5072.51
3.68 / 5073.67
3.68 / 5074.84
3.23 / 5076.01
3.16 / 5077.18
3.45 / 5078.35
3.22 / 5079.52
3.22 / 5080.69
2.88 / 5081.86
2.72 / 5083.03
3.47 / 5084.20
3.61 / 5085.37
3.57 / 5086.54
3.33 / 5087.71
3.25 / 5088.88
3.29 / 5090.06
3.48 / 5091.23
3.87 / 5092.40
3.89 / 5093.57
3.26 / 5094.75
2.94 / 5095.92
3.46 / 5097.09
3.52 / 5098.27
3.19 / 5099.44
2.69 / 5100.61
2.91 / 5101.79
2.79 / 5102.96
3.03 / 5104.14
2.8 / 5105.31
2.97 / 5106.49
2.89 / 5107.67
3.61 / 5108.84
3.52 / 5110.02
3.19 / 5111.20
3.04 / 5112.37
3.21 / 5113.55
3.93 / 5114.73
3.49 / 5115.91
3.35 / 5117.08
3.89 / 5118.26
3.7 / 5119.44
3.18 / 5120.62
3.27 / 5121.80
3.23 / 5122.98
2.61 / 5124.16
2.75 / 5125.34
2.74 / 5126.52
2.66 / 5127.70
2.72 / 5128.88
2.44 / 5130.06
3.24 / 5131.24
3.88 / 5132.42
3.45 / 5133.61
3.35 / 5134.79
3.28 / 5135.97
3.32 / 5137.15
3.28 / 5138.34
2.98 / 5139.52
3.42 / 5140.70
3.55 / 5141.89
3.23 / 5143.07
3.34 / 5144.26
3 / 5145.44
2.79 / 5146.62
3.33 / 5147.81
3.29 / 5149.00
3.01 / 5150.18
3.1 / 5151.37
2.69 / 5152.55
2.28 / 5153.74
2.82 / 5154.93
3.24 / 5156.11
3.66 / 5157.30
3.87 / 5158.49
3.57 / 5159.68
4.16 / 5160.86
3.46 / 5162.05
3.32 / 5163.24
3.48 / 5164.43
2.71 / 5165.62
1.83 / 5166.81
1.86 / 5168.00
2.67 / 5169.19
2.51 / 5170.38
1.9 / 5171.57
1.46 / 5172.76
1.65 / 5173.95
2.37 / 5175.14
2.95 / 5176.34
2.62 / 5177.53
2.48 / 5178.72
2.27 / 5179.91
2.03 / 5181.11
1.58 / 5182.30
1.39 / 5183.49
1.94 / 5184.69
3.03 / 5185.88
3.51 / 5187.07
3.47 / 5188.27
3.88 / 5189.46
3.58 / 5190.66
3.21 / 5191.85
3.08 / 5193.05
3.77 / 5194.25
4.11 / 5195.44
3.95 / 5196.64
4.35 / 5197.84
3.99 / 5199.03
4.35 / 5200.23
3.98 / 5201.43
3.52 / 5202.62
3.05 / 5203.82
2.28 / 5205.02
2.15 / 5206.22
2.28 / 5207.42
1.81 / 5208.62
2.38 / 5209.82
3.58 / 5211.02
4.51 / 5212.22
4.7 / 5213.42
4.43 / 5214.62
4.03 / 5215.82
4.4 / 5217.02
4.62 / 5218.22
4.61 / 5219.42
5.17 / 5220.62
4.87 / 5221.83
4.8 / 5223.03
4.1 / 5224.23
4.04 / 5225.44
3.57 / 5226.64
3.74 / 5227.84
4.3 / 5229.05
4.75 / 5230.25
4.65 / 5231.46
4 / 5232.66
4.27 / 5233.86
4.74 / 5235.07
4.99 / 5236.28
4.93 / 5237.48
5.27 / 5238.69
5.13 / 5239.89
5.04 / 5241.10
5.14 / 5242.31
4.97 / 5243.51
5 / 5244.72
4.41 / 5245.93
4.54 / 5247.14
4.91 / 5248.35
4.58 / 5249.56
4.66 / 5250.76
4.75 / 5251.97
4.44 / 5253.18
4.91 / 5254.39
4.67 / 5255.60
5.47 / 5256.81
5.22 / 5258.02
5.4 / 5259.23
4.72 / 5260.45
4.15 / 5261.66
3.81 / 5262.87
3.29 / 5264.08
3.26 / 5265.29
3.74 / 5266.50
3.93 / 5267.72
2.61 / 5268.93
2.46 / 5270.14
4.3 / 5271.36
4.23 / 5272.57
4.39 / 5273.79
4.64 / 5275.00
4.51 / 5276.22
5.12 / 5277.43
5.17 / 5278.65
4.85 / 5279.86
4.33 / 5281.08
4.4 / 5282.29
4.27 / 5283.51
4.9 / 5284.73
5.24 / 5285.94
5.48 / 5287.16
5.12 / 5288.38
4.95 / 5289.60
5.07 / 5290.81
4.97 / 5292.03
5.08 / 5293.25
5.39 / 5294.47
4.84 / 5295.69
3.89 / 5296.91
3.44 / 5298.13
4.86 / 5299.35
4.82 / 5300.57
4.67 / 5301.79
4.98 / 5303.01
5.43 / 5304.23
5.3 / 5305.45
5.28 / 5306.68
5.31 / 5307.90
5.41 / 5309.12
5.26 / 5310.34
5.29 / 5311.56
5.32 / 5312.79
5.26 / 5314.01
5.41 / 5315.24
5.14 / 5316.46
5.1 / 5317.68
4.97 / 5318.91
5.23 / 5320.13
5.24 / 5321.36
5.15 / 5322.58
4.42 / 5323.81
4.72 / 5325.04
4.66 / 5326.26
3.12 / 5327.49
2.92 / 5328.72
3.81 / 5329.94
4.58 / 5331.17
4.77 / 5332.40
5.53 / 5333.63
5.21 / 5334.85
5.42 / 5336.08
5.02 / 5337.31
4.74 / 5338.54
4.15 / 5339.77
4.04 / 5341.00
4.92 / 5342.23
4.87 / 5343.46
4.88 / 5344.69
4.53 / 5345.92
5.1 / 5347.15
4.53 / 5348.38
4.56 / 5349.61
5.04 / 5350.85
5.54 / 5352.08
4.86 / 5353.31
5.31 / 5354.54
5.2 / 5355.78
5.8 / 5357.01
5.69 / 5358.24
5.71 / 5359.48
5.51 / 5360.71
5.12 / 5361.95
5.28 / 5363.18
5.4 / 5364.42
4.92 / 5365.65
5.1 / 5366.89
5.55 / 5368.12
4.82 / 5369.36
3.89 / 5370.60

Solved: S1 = 0.34 mag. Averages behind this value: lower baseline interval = 4.26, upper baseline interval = 4.9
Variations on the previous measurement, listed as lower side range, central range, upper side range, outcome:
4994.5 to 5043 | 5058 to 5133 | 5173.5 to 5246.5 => 0.12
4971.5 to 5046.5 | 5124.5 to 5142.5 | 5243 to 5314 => 0.30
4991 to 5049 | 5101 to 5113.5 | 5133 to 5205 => 0.07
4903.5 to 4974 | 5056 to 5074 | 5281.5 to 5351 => 0.29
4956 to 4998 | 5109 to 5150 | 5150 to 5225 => 0.06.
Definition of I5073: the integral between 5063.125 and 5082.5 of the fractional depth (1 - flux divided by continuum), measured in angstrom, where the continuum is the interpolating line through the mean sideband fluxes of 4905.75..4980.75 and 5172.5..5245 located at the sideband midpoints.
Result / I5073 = 3.6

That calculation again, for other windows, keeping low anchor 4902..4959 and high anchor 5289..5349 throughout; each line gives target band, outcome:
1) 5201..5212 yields 4.4 angstrom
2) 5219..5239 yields 0.9 angstrom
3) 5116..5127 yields 3.3 angstrom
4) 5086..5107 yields 6.1 angstrom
